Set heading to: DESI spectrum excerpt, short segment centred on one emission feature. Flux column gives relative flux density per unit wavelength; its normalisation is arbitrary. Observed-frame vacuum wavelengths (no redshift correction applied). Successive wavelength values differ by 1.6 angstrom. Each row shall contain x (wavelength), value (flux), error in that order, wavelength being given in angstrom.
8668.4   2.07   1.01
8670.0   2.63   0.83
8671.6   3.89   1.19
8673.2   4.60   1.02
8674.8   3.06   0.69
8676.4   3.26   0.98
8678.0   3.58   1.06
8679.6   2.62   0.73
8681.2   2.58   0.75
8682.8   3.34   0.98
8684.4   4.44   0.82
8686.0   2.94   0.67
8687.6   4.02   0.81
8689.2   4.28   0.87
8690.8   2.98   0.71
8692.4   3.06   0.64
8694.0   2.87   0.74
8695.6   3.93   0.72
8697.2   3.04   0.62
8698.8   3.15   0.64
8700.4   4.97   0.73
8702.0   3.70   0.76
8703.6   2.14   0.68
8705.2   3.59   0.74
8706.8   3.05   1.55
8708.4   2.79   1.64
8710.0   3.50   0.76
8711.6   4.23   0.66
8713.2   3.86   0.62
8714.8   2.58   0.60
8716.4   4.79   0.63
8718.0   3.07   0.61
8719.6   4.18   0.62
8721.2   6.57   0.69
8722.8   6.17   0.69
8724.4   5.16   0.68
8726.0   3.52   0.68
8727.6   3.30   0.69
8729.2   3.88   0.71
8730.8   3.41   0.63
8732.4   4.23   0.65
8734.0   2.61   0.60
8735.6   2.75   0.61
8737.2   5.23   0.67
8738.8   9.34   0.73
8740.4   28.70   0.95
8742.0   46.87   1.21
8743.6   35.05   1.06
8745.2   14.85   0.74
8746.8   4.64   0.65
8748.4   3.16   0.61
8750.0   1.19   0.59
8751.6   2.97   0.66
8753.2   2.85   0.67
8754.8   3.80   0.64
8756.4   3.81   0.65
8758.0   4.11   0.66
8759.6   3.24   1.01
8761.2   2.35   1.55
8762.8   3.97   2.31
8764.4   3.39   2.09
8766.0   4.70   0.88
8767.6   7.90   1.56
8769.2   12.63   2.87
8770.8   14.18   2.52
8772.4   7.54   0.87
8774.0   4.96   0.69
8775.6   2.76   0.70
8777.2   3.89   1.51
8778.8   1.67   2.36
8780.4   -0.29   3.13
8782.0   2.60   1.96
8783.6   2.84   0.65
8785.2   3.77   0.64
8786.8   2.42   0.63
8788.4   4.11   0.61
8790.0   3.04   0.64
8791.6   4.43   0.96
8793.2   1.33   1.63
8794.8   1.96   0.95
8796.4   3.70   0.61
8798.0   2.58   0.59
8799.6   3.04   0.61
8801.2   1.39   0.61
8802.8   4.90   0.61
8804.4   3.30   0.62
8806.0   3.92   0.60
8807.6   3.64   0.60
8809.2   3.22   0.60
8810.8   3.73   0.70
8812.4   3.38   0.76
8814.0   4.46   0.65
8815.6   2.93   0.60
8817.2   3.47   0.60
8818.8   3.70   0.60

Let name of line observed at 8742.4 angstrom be H-alpha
